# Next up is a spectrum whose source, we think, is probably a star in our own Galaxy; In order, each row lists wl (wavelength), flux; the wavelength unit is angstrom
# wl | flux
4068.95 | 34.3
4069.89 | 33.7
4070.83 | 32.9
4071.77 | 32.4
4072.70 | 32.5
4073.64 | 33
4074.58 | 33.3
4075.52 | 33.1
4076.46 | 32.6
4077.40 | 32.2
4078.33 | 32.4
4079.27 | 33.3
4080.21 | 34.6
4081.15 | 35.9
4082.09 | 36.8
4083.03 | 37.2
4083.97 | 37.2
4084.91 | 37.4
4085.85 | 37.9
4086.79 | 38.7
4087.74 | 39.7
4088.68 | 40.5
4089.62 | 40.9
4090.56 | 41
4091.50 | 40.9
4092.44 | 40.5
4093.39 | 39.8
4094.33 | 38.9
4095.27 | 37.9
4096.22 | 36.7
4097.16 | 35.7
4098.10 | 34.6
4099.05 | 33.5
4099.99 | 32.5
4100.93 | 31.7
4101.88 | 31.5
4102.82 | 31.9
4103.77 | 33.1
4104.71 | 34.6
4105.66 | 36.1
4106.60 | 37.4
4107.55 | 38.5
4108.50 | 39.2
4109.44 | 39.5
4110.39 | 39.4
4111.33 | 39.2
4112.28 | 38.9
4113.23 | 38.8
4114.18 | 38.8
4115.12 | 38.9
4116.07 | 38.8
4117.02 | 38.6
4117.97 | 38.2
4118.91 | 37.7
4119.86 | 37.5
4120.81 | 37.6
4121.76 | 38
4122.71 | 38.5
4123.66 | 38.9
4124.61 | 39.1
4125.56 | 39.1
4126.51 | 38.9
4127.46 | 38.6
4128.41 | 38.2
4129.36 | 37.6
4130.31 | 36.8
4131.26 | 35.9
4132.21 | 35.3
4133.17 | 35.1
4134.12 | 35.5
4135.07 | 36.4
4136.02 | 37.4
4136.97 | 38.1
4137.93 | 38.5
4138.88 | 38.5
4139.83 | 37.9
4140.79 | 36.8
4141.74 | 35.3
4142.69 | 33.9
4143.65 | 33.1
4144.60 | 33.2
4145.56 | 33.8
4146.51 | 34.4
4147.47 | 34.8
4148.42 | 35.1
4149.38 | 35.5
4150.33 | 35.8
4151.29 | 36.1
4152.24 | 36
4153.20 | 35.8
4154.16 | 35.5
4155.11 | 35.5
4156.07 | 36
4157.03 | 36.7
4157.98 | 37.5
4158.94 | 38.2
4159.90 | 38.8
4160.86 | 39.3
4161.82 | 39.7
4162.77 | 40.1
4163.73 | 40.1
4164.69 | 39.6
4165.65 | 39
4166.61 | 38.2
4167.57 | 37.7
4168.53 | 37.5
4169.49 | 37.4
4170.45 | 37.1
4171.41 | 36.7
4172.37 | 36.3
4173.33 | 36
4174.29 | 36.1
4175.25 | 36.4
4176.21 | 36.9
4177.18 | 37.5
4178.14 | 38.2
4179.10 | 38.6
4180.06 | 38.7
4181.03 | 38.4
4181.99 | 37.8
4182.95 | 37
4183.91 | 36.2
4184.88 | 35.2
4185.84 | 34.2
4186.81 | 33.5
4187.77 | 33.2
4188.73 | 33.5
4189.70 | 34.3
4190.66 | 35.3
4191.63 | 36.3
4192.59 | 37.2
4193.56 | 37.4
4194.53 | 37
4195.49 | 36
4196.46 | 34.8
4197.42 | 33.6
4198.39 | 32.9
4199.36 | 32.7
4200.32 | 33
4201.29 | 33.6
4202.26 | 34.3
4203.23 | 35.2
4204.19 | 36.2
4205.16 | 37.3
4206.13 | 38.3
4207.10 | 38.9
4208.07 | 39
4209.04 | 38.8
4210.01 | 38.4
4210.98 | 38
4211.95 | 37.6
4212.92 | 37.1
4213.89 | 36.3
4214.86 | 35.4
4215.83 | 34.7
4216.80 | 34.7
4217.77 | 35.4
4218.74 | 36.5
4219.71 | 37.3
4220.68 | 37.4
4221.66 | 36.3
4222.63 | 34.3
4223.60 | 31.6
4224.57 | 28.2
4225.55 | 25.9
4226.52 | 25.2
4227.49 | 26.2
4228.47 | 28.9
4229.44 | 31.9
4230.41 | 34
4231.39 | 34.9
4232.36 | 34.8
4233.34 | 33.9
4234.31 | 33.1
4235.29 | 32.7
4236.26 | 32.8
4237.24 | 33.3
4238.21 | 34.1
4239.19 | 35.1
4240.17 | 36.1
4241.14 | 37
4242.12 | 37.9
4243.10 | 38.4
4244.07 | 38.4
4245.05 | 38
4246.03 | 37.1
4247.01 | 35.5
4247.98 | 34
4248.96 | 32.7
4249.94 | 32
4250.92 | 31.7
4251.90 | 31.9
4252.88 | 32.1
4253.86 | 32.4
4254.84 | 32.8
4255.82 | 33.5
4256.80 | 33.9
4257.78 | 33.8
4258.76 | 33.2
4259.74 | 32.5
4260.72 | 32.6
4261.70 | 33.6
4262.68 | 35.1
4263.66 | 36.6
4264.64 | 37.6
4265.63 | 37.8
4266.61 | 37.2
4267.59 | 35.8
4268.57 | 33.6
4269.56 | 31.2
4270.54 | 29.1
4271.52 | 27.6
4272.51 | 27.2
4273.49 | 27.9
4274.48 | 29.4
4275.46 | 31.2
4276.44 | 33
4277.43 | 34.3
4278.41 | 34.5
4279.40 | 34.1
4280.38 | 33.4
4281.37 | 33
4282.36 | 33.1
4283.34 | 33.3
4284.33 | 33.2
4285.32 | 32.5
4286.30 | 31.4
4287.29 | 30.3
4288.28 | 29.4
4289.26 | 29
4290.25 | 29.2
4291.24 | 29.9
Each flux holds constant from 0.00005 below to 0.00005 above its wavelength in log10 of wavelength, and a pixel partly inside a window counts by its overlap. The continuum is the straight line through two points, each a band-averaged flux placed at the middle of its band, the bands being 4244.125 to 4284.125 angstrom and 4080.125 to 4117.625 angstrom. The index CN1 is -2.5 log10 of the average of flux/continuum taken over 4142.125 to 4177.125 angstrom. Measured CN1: -0.02 mag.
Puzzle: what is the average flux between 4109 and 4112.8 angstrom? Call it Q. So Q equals 39.2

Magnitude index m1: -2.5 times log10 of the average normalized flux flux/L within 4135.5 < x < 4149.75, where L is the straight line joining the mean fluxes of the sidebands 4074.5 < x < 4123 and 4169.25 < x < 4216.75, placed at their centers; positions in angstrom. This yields 0.02 mag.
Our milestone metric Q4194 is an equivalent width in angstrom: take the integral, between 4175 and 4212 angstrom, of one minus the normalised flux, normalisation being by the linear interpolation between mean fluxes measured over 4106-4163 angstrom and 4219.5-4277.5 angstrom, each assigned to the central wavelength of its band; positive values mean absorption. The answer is -1.04 angstrom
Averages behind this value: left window 37.3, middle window 36.2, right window 33.3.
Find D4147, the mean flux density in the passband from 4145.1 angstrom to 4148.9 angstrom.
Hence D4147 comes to 34.5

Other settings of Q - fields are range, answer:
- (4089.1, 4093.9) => 40.6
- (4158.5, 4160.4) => 38.4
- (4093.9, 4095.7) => 38.5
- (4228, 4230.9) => 31.7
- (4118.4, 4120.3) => 37.8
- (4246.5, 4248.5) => 34.8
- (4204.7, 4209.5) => 38.4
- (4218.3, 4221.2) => 37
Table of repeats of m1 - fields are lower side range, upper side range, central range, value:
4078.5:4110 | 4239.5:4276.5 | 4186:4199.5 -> 0.003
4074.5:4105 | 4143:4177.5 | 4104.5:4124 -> -0.058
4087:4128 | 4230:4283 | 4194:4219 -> -0.028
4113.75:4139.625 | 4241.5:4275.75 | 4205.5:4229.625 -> 0.013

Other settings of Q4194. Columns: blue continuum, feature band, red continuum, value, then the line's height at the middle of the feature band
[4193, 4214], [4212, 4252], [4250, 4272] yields 0.9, 34.8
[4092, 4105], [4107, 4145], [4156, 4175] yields -1.4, 36.3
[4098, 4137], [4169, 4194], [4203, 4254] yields -0.5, 35.6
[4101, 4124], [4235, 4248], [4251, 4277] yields -0.9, 33.5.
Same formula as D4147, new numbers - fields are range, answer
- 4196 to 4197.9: 34.3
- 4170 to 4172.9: 36.7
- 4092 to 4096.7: 38.7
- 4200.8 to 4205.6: 35.3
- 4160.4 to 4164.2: 39.9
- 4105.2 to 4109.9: 38.2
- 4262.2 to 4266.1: 36.7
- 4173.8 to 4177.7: 36.7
